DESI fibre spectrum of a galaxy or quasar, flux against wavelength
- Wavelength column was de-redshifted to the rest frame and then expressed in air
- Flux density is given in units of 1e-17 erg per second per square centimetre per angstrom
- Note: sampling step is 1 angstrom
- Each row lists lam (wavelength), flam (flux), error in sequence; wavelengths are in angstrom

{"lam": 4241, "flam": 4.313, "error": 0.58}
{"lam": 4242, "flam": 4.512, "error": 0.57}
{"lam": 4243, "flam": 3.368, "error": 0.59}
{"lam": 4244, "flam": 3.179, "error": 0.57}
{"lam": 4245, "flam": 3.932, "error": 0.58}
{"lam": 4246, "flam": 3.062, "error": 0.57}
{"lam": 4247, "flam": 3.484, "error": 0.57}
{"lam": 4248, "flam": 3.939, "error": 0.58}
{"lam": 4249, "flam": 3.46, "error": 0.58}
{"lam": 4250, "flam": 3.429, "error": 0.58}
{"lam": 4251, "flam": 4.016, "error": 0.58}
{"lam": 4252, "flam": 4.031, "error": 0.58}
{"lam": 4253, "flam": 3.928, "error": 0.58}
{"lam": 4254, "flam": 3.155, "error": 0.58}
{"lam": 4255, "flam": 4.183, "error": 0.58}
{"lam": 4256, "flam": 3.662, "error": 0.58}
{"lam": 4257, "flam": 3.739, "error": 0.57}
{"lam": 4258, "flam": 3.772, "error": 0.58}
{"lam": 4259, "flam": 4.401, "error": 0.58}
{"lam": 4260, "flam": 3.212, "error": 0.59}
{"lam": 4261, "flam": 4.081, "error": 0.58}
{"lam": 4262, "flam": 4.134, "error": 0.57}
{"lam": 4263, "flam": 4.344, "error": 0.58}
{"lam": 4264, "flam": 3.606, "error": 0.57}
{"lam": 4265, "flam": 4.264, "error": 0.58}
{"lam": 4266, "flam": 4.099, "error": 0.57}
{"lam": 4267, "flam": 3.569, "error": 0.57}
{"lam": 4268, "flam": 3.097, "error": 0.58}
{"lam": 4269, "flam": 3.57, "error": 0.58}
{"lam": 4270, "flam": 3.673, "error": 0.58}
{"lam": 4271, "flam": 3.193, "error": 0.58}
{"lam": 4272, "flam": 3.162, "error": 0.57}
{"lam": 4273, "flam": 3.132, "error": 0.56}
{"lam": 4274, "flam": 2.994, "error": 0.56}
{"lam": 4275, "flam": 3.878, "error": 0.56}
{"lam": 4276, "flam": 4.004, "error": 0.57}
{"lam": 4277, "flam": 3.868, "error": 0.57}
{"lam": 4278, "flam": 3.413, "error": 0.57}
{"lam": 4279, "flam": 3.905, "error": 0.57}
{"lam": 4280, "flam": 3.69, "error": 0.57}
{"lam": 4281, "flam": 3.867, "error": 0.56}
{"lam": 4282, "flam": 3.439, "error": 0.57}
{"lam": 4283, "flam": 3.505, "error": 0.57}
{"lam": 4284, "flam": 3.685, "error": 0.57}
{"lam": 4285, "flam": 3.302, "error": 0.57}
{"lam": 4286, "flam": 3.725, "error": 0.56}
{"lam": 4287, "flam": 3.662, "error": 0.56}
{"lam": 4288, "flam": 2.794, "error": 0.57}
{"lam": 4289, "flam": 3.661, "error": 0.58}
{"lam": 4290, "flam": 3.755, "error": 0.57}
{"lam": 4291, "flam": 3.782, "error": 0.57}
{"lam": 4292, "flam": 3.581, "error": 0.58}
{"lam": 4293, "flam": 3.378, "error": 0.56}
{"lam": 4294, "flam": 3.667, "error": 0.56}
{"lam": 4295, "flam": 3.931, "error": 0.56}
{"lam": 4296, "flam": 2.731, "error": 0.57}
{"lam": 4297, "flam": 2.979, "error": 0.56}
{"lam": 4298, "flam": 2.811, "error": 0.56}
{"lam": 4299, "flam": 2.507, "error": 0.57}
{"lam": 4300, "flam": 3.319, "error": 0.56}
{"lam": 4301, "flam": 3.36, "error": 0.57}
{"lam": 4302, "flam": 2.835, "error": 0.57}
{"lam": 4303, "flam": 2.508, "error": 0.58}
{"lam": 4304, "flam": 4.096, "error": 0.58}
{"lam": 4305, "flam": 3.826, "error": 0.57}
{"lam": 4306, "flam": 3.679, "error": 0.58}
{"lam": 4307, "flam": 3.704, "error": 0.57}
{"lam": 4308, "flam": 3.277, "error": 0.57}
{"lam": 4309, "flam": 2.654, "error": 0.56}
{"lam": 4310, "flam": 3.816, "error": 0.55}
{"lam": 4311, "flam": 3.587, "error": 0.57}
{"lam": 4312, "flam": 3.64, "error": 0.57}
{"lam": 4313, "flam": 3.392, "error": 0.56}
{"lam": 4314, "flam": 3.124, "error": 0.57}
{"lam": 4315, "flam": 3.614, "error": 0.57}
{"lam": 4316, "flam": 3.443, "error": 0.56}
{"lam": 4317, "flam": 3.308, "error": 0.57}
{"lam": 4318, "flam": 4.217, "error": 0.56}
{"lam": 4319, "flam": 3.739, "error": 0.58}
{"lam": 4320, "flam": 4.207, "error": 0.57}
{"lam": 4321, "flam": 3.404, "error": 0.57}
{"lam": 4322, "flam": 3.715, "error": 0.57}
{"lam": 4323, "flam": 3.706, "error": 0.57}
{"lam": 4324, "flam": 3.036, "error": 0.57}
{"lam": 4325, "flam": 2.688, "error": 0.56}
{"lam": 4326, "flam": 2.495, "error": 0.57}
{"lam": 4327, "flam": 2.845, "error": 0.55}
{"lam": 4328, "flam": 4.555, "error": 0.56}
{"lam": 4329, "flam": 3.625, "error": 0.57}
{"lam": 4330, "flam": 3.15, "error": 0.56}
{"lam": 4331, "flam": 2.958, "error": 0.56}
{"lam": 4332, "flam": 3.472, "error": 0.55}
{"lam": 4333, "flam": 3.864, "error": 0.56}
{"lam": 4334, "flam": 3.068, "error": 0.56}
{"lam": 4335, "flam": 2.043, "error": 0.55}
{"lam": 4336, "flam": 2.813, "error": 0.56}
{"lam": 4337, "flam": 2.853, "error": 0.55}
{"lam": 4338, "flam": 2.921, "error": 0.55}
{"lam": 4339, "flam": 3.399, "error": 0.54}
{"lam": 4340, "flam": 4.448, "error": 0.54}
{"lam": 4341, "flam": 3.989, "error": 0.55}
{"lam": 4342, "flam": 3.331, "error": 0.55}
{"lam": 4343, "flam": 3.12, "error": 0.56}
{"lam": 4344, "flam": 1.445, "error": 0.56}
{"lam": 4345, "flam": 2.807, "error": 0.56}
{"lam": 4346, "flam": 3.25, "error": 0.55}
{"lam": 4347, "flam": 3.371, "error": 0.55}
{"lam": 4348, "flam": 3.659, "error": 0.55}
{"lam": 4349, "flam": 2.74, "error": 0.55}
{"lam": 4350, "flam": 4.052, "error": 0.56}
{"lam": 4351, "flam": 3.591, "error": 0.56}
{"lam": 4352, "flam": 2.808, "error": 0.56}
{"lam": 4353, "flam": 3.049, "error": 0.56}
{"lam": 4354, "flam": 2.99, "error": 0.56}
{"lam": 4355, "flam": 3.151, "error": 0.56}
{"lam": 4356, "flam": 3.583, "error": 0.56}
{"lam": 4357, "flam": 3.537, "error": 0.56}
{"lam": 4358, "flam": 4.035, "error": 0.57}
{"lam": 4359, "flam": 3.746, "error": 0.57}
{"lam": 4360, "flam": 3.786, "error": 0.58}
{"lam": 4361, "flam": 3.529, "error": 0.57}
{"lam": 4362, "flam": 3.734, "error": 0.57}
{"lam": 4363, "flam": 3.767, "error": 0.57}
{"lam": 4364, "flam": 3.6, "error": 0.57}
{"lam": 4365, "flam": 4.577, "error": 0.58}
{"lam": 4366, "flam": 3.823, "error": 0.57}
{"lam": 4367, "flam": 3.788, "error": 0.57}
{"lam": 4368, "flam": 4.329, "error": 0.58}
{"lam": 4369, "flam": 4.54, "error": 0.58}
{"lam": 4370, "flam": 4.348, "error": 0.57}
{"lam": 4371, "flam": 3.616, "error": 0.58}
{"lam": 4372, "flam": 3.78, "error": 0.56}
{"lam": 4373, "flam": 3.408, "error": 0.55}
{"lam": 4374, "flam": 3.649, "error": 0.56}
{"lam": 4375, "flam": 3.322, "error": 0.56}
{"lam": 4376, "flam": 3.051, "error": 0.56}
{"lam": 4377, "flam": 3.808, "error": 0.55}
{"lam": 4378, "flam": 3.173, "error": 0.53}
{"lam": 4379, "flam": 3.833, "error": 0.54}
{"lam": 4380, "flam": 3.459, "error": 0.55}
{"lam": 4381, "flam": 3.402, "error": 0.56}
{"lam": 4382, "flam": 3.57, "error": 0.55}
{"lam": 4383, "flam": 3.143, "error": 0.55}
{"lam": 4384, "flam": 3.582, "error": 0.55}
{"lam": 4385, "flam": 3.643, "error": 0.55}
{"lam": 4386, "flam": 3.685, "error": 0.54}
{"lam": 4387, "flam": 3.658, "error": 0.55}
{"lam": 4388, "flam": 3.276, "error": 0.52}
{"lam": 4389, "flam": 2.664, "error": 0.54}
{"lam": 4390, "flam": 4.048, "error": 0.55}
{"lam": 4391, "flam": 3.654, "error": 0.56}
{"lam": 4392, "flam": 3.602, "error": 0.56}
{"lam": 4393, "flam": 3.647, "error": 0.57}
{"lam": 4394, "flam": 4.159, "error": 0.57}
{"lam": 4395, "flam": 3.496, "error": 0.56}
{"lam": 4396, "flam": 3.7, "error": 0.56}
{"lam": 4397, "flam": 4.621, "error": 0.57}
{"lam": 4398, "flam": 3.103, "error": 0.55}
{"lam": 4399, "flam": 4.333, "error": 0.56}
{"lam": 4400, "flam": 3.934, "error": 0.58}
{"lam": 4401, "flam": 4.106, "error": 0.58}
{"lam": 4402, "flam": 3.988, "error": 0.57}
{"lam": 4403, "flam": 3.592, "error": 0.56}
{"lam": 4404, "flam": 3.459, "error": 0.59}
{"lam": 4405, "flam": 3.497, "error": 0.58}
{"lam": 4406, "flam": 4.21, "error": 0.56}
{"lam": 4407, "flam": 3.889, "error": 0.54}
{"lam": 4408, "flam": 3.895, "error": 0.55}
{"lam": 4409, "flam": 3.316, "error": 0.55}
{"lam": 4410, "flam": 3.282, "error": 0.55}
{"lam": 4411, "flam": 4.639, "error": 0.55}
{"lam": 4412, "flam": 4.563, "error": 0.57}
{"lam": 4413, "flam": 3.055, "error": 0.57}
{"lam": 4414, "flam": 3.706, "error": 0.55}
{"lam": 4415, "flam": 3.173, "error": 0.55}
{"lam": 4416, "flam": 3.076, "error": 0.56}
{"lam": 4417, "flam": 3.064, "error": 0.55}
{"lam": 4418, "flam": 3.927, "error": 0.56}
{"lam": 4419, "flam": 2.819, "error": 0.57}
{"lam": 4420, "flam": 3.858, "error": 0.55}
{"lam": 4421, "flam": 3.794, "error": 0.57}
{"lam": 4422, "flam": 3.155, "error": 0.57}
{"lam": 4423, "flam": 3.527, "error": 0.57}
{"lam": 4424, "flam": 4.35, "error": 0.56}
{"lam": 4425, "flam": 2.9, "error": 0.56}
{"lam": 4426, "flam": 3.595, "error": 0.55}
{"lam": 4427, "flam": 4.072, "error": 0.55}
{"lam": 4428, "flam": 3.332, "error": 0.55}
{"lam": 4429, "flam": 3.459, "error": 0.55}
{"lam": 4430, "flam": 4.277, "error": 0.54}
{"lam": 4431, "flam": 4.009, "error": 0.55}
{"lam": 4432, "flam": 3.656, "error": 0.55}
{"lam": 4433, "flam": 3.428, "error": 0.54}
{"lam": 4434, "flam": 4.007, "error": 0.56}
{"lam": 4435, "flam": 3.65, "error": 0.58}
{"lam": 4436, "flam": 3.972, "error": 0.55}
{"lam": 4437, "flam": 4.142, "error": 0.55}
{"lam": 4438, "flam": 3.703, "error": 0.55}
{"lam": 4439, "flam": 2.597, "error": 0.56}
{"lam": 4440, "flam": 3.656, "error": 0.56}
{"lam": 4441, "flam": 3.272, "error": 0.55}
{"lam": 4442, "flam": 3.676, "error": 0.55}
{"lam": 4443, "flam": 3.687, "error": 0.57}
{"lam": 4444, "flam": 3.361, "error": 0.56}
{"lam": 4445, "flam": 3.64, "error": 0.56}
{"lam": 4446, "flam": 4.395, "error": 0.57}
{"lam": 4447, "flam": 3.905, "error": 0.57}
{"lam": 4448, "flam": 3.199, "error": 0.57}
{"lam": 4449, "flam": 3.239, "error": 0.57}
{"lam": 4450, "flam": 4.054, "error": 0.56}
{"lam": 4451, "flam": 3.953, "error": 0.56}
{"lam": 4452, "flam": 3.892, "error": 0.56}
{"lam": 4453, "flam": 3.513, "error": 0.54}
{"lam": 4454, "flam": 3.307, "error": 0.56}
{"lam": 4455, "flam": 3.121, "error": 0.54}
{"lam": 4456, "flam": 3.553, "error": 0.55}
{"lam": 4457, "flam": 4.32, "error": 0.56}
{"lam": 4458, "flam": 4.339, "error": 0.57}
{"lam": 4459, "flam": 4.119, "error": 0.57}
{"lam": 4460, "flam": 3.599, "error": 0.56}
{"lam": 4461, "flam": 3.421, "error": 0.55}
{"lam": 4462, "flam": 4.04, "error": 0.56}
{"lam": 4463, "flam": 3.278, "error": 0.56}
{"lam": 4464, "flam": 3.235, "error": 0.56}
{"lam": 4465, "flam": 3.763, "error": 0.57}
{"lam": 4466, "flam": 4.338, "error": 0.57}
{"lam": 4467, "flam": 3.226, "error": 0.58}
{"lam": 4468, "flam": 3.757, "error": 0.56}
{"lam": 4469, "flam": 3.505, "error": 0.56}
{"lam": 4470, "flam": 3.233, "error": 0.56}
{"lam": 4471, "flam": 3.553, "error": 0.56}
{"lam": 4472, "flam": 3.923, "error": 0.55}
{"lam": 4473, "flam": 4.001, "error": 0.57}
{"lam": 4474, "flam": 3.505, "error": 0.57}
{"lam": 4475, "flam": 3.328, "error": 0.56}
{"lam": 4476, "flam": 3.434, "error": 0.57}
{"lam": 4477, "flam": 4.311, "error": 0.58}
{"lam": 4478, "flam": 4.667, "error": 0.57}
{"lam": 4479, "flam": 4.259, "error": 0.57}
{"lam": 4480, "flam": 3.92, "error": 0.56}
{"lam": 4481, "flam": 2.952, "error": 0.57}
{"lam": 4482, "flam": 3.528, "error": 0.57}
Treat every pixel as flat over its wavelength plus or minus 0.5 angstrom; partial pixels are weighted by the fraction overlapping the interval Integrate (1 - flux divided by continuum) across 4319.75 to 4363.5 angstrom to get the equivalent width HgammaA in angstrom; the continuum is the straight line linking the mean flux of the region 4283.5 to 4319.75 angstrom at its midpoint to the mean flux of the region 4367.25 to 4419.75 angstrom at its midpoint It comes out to 2.6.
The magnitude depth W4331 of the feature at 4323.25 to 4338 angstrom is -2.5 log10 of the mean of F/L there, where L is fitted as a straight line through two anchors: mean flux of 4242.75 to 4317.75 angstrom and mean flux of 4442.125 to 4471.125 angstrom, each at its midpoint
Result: 0.15 mag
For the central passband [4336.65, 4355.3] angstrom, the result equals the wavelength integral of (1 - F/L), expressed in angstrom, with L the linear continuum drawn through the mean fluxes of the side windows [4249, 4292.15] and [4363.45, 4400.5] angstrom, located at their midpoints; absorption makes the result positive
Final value 2.4 angstrom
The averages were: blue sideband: 3.67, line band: 3.21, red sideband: 3.7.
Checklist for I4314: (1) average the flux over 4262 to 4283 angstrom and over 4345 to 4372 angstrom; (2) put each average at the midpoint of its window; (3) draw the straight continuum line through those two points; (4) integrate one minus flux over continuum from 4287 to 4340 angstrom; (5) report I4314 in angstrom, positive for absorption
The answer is 4.3 angstrom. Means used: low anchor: 3.65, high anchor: 3.64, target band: 3.35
